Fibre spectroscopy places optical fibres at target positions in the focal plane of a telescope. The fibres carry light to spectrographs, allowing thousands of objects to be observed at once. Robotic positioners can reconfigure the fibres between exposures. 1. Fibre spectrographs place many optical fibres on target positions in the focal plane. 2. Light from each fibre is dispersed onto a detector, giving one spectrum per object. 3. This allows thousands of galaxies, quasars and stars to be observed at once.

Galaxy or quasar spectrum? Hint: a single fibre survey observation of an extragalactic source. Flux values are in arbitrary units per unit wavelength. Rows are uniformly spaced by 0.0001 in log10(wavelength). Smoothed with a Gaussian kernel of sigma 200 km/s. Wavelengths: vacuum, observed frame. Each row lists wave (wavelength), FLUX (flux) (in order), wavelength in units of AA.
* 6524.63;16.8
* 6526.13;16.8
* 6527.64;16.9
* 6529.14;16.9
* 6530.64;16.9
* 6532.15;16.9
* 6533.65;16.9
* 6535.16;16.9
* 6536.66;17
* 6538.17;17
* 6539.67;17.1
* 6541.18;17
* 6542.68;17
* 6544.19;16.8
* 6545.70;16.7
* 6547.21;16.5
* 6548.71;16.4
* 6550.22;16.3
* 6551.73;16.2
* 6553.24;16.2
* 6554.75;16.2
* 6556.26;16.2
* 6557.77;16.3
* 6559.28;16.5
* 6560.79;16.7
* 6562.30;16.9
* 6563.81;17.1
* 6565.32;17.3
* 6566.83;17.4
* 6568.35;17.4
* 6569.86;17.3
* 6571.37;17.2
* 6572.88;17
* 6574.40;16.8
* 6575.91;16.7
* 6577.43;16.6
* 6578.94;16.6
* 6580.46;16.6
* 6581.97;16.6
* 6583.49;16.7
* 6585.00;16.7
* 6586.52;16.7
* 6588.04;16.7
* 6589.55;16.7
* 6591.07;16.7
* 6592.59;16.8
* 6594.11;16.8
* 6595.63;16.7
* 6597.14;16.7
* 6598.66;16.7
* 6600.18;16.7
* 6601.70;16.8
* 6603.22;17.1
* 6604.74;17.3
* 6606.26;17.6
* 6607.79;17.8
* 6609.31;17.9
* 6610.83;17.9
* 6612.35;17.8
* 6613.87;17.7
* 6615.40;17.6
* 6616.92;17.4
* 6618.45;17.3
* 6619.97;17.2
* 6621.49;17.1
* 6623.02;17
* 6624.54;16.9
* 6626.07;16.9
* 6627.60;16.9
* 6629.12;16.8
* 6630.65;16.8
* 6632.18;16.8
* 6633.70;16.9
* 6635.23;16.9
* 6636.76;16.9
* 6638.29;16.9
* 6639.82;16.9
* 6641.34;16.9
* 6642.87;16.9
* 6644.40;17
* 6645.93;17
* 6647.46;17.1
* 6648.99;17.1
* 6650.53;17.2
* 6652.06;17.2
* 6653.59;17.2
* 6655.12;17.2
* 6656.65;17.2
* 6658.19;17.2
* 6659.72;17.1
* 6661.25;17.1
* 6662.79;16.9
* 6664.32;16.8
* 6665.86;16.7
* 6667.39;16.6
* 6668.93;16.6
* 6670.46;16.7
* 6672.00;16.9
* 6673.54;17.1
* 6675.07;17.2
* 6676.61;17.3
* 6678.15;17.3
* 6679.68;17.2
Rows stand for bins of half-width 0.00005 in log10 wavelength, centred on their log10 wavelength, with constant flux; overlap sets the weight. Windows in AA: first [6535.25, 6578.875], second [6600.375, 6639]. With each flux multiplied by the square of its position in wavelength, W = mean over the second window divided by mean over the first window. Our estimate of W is 1.04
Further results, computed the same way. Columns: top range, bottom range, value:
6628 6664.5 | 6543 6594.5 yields 1.04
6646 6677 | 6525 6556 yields 1.06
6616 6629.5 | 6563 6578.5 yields 1.02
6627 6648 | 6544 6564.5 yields 1.05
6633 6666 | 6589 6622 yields 1.00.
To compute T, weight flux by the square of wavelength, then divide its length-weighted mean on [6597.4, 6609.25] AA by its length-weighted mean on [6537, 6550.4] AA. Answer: 1.0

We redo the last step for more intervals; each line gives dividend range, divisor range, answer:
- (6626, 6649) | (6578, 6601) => 1.03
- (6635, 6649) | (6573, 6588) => 1.04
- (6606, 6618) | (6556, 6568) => 1.07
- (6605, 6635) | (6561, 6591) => 1.04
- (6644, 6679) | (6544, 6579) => 1.05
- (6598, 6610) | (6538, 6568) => 1.05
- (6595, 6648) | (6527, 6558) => 1.05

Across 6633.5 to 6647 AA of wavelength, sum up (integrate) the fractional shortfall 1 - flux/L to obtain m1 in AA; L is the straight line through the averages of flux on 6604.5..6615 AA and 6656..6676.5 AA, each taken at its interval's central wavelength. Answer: 0.3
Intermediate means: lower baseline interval 17.7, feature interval 16.9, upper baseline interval 16.9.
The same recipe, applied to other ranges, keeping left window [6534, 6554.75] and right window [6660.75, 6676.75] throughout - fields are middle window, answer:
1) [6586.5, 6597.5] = 0.0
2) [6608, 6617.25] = -0.5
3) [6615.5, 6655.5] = -0.5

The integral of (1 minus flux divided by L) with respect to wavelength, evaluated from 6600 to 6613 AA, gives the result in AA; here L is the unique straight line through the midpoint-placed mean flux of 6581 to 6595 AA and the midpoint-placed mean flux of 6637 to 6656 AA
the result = -0.5 AA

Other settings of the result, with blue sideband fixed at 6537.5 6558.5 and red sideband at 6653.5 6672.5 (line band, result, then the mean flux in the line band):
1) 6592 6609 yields -0.30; 17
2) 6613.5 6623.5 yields -0.32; 17.3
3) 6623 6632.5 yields -0.03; 16.9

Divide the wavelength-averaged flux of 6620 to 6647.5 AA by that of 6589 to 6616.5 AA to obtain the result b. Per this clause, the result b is 1.0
